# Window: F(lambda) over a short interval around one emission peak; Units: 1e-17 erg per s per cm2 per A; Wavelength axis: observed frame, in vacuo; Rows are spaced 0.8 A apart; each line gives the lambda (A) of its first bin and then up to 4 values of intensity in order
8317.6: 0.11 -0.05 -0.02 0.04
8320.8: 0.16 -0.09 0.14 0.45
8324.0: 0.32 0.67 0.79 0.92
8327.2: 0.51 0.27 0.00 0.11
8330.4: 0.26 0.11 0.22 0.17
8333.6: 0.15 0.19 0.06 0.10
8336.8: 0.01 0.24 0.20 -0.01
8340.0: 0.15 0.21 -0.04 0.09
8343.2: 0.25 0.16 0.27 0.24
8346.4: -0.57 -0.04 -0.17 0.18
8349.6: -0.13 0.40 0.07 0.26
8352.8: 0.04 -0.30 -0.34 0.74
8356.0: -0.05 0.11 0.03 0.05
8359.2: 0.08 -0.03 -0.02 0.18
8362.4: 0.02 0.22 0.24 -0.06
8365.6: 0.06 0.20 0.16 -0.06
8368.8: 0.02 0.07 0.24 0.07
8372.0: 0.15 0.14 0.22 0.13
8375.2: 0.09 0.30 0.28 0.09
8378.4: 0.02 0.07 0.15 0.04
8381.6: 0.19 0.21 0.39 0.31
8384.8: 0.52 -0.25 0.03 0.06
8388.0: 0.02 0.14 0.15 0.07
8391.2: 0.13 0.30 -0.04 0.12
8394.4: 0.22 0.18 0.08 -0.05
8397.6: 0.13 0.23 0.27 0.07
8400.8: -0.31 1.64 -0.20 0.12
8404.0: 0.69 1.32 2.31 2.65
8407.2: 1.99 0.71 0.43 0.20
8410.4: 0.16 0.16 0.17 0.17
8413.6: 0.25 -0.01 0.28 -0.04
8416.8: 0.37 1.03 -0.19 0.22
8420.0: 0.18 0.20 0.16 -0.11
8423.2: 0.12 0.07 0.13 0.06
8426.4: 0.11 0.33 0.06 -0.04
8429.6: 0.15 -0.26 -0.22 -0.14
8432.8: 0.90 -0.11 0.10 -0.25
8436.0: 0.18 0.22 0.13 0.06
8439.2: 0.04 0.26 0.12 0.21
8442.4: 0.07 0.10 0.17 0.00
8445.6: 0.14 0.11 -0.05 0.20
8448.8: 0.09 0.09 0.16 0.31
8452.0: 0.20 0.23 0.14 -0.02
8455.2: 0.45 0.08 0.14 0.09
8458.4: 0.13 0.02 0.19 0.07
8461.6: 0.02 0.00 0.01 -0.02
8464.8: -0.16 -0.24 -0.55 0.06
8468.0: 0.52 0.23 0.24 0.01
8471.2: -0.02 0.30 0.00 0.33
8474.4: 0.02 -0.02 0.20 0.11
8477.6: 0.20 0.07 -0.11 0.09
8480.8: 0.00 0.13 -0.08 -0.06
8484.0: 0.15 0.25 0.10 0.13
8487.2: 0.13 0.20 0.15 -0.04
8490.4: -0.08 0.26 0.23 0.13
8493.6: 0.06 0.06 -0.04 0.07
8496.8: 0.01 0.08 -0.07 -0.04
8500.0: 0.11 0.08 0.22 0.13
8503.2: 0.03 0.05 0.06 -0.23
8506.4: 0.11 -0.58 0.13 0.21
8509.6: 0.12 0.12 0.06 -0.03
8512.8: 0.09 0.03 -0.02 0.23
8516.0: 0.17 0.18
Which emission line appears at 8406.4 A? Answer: [O III]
